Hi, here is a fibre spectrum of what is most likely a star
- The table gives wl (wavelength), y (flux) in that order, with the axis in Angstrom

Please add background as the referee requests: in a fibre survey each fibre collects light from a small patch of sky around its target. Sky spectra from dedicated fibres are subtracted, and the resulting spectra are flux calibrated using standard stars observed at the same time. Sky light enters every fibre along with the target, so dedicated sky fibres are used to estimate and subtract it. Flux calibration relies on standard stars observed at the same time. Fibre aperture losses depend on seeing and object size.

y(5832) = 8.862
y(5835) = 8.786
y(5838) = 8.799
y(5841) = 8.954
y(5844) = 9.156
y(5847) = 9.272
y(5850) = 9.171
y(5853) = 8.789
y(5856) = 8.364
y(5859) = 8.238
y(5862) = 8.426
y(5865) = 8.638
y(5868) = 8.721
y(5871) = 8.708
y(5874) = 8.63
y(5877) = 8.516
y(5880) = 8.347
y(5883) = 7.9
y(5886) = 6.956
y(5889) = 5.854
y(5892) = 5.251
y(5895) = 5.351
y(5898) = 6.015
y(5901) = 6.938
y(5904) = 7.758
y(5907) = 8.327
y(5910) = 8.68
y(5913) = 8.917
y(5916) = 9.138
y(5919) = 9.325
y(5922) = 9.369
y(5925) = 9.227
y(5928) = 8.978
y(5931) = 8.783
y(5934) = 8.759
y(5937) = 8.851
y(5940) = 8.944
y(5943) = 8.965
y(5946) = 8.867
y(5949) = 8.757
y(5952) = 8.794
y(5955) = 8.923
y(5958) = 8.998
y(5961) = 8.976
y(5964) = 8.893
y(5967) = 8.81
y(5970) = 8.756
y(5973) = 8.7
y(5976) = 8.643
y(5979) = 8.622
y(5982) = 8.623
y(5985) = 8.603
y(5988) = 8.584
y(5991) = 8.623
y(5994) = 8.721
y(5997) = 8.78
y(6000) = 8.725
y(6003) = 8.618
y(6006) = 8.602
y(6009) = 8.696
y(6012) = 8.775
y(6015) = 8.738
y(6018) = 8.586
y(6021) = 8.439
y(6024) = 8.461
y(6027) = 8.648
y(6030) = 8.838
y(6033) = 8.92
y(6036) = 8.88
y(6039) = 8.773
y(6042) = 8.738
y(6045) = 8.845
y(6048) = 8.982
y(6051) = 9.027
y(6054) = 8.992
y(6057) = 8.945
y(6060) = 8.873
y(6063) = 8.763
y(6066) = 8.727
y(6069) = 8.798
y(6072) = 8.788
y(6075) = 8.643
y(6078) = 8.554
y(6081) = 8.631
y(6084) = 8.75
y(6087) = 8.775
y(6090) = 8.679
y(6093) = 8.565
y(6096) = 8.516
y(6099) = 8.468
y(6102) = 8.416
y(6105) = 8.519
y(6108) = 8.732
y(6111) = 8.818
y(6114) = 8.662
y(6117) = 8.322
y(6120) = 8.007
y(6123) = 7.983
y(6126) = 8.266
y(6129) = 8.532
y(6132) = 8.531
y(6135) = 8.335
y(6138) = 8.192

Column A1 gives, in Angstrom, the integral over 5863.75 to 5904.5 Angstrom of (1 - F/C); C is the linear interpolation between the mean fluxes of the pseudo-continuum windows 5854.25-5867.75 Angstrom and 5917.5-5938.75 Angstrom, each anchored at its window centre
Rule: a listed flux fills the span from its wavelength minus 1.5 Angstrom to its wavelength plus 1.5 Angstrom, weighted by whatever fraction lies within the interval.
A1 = 5.9 Angstrom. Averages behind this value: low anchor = 8.45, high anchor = 9.04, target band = 7.38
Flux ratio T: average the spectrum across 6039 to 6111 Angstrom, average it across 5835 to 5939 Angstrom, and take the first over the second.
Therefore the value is 1.1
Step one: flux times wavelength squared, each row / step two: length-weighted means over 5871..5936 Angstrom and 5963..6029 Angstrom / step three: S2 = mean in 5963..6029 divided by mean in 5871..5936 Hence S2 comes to 1.1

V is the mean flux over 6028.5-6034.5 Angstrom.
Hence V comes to 8.88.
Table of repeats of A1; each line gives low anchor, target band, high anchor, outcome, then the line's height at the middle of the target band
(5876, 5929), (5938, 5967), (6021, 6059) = -2.55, 8.18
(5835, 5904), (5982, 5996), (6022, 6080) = -0.20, 8.51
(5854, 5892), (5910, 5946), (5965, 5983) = -2.67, 8.38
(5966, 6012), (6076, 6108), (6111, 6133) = -0.63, 8.43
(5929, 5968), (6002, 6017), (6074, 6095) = 0.15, 8.77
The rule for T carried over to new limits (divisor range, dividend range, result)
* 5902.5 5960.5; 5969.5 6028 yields 0.98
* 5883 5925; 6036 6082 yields 1.16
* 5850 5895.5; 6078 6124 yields 1.08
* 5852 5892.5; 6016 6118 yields 1.09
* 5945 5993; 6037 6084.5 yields 1.01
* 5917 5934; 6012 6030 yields 0.95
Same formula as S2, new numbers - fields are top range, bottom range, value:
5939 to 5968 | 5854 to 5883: 1.08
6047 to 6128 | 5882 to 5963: 1.11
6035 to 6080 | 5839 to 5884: 1.09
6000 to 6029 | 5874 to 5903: 1.30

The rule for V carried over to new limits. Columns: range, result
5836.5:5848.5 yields 9.05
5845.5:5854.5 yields 9.08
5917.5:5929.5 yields 9.22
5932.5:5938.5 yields 8.81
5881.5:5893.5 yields 6.49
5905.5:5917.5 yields 8.77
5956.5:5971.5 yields 8.89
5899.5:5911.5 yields 7.93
